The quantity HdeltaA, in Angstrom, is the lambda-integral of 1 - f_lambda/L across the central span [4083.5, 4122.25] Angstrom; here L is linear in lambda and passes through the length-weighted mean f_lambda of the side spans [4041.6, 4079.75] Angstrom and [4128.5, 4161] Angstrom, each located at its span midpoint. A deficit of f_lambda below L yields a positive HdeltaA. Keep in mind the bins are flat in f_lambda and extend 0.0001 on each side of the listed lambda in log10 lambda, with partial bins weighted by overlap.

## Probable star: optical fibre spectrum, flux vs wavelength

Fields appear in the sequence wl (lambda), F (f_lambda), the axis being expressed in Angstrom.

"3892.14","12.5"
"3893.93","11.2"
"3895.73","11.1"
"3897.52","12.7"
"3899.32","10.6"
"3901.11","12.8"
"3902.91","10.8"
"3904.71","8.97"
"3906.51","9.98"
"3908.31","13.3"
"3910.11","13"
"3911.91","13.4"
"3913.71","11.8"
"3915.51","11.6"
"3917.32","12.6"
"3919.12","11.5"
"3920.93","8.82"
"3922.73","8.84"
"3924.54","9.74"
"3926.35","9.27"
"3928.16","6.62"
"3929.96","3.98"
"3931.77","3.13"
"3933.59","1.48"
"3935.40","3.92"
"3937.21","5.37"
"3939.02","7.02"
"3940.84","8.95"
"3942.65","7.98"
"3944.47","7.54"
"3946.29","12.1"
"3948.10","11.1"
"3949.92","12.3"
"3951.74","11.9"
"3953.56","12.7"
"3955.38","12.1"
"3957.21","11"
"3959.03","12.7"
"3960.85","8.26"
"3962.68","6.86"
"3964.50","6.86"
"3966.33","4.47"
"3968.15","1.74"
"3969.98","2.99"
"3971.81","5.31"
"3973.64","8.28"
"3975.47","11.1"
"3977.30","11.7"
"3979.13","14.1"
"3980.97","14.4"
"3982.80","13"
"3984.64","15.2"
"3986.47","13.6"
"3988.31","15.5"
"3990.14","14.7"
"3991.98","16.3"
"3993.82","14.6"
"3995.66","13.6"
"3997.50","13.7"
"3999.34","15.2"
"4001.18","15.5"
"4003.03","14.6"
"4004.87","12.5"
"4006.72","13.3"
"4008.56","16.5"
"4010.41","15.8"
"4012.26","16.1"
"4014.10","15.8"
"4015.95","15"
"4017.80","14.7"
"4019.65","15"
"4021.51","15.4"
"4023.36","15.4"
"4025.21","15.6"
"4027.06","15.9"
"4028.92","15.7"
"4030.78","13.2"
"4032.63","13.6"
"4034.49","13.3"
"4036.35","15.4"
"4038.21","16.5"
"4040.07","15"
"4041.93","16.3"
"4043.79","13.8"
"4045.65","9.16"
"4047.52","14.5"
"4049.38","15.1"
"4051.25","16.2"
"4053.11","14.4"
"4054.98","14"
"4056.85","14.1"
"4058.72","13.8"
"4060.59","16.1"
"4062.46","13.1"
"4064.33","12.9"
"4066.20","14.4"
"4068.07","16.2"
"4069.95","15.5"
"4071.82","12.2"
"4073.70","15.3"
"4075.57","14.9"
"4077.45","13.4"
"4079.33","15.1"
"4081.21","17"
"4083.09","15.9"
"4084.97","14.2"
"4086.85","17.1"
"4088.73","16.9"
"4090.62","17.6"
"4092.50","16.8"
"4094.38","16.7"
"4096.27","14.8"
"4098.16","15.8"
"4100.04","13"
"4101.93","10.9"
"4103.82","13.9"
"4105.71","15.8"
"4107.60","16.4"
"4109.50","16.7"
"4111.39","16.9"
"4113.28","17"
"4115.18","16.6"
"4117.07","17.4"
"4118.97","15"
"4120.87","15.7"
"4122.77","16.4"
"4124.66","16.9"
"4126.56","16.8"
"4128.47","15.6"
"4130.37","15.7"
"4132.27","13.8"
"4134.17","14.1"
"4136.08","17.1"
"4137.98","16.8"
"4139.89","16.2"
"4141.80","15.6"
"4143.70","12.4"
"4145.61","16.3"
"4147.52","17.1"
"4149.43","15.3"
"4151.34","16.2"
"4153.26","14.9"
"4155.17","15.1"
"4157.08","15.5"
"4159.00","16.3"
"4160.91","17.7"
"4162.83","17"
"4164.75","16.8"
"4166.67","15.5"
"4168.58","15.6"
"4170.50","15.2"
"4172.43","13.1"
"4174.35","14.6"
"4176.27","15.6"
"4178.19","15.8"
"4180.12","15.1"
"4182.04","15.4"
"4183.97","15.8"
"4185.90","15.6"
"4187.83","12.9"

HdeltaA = -2.2 Angstrom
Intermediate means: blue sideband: 14.3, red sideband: 15.6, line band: 15.8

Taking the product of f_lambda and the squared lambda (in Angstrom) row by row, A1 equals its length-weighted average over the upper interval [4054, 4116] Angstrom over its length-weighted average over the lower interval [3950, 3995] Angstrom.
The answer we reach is 1.5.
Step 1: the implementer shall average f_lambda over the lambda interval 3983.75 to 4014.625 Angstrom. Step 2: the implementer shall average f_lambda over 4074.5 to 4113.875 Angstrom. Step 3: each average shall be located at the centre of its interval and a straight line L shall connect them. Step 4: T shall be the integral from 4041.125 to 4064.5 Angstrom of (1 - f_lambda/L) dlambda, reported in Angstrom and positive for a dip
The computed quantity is 1.69 Angstrom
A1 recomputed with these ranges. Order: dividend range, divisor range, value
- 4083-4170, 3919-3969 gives 2.14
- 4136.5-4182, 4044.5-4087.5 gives 1.13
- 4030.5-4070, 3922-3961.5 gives 1.77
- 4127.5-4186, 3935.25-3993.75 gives 1.68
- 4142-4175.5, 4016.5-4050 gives 1.13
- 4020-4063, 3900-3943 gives 1.73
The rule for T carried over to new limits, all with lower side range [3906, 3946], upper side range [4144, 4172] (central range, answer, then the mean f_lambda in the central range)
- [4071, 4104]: -3.5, 15.1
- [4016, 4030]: -4.4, 15.3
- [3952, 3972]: 3.6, 7.94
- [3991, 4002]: -4.0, 14.8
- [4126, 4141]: -0.6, 15.7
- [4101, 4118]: -1.6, 15.7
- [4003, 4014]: -3.6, 14.9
